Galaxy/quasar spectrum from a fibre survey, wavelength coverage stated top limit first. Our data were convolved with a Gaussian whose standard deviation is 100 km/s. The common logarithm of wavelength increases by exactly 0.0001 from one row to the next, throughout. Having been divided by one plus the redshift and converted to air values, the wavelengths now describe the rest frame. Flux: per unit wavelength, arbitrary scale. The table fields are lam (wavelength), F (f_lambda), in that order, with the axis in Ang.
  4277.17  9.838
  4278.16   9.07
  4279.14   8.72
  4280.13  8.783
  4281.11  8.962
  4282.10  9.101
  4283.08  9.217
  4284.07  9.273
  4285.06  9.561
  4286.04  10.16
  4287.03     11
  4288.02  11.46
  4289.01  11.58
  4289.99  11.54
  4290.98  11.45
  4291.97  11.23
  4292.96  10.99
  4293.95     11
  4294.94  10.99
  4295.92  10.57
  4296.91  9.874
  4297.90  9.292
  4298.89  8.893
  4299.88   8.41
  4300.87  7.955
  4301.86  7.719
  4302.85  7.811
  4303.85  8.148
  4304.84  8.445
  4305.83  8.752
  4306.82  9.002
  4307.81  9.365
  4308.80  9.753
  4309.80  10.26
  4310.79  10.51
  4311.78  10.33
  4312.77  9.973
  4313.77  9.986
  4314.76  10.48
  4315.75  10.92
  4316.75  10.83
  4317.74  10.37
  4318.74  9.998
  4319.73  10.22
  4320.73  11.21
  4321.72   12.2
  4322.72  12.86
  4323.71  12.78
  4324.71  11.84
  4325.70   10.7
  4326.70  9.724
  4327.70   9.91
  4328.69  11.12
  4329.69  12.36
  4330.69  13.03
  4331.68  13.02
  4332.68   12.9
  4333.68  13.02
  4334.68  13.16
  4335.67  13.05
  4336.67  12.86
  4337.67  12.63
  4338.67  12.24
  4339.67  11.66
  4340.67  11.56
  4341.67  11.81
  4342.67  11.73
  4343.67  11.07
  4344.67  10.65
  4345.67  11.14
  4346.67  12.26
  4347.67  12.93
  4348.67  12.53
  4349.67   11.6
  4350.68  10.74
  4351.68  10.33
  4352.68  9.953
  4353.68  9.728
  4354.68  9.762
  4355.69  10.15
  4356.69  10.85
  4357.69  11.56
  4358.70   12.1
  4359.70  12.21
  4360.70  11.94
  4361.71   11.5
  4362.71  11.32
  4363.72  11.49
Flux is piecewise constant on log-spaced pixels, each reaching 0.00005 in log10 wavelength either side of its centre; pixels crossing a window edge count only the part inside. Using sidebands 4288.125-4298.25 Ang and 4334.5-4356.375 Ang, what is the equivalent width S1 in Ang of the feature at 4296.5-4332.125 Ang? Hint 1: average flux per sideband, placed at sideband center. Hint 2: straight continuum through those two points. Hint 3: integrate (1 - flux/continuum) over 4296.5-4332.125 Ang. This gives 3.0 Ang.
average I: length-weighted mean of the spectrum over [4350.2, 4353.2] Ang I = 10.4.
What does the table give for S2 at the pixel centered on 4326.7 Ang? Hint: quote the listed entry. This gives 9.724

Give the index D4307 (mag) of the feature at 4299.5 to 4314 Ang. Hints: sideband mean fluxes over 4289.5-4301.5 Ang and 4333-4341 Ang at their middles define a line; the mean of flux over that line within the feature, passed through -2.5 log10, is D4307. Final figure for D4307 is 0.19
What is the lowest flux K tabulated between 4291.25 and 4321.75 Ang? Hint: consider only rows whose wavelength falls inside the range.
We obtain 7.719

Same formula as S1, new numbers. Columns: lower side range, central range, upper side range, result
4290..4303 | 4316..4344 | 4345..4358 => -3.2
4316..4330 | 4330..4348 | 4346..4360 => -1.8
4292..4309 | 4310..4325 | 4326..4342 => -0.3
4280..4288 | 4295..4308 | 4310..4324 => 1.8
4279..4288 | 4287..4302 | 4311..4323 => -0.5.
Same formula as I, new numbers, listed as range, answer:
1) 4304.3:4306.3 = 8.6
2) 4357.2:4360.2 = 12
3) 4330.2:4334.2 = 13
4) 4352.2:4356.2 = 9.9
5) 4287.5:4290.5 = 11.5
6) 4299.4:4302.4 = 8.03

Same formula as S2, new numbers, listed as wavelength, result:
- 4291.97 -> 11.23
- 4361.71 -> 11.5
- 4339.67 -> 11.66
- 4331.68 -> 13.02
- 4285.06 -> 9.561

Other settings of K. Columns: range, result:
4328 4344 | 11.07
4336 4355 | 9.728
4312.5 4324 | 9.973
